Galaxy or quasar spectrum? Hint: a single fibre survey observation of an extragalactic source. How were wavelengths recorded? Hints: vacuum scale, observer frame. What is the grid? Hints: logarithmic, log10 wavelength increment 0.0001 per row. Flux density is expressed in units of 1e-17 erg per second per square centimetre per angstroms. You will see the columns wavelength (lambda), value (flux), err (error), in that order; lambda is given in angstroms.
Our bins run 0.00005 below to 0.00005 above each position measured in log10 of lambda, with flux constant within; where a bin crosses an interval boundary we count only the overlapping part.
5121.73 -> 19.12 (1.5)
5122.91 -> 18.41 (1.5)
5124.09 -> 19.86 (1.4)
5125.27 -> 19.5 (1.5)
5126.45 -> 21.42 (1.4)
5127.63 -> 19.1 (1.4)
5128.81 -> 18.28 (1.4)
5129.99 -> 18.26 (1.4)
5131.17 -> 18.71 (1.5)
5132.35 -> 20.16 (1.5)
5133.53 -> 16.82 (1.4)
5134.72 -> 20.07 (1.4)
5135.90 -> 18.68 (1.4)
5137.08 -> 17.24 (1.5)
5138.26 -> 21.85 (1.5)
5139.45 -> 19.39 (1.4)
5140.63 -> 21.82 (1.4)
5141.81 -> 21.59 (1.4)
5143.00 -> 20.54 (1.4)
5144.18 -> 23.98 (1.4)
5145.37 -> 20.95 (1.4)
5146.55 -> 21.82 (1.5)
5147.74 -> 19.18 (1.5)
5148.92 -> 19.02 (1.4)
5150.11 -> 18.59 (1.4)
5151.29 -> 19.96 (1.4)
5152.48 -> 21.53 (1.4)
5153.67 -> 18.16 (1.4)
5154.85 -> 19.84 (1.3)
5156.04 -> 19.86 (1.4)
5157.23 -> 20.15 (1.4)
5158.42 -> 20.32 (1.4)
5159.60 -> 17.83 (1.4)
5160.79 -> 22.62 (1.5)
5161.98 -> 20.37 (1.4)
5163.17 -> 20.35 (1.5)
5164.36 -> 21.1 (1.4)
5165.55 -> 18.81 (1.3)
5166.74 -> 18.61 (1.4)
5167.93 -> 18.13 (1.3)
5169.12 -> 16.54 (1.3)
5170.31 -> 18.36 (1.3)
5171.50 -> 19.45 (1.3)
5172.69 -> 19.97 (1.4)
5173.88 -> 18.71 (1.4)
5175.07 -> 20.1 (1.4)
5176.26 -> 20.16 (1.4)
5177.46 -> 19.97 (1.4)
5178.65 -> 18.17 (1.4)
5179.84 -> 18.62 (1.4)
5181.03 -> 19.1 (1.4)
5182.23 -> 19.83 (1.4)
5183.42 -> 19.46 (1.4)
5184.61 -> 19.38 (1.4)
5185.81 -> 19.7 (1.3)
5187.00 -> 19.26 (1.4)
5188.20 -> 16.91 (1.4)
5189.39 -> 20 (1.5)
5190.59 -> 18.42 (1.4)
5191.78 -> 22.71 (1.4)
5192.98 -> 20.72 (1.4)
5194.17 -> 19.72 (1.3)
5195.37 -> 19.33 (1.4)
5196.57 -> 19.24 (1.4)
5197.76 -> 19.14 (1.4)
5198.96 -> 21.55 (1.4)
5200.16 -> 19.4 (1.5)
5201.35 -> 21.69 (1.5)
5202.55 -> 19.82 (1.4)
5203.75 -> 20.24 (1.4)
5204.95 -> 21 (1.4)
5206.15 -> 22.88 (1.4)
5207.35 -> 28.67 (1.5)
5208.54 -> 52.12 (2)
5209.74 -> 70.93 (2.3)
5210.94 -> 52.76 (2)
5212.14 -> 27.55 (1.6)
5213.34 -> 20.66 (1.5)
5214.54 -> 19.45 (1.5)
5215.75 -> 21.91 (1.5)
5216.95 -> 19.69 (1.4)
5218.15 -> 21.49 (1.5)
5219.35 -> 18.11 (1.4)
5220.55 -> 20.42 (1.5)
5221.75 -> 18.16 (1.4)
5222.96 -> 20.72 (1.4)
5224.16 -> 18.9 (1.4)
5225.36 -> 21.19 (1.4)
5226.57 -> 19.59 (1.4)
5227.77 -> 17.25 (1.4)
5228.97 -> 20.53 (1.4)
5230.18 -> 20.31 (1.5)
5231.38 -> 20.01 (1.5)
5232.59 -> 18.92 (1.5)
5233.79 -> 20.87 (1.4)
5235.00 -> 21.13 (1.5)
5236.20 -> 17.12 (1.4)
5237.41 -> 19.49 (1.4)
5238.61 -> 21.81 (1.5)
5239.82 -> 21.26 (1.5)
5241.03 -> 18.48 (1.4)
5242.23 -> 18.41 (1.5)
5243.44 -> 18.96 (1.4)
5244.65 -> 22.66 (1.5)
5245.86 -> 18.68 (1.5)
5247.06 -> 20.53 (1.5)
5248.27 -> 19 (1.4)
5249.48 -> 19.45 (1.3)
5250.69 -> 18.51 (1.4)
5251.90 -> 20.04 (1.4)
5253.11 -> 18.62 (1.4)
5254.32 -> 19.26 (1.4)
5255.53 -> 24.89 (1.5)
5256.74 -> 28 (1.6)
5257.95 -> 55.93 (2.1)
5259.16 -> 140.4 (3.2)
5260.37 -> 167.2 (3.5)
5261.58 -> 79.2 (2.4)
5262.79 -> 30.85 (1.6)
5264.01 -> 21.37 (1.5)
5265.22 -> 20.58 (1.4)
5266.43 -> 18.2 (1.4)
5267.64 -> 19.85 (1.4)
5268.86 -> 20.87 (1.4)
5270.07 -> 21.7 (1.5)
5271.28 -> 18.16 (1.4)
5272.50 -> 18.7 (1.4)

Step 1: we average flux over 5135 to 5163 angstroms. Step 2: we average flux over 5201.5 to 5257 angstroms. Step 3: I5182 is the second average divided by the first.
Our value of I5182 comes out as 1.14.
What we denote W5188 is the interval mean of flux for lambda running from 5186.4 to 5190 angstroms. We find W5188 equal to 18.7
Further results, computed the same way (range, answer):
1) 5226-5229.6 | 19.1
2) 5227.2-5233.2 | 19.4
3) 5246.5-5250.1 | 19.6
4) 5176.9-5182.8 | 19.1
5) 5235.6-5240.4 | 19.9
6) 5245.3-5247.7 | 19.7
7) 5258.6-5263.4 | 104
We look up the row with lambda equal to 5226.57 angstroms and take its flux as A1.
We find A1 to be 19.59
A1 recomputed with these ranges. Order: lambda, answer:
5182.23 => 19.83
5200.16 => 19.4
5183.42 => 19.46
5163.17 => 20.35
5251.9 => 20.04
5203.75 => 20.24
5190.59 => 18.42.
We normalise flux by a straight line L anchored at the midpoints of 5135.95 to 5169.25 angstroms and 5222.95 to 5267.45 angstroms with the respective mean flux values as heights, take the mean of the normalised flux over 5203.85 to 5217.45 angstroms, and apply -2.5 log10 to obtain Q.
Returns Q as -0.21 mag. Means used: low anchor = 20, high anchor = 30.3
